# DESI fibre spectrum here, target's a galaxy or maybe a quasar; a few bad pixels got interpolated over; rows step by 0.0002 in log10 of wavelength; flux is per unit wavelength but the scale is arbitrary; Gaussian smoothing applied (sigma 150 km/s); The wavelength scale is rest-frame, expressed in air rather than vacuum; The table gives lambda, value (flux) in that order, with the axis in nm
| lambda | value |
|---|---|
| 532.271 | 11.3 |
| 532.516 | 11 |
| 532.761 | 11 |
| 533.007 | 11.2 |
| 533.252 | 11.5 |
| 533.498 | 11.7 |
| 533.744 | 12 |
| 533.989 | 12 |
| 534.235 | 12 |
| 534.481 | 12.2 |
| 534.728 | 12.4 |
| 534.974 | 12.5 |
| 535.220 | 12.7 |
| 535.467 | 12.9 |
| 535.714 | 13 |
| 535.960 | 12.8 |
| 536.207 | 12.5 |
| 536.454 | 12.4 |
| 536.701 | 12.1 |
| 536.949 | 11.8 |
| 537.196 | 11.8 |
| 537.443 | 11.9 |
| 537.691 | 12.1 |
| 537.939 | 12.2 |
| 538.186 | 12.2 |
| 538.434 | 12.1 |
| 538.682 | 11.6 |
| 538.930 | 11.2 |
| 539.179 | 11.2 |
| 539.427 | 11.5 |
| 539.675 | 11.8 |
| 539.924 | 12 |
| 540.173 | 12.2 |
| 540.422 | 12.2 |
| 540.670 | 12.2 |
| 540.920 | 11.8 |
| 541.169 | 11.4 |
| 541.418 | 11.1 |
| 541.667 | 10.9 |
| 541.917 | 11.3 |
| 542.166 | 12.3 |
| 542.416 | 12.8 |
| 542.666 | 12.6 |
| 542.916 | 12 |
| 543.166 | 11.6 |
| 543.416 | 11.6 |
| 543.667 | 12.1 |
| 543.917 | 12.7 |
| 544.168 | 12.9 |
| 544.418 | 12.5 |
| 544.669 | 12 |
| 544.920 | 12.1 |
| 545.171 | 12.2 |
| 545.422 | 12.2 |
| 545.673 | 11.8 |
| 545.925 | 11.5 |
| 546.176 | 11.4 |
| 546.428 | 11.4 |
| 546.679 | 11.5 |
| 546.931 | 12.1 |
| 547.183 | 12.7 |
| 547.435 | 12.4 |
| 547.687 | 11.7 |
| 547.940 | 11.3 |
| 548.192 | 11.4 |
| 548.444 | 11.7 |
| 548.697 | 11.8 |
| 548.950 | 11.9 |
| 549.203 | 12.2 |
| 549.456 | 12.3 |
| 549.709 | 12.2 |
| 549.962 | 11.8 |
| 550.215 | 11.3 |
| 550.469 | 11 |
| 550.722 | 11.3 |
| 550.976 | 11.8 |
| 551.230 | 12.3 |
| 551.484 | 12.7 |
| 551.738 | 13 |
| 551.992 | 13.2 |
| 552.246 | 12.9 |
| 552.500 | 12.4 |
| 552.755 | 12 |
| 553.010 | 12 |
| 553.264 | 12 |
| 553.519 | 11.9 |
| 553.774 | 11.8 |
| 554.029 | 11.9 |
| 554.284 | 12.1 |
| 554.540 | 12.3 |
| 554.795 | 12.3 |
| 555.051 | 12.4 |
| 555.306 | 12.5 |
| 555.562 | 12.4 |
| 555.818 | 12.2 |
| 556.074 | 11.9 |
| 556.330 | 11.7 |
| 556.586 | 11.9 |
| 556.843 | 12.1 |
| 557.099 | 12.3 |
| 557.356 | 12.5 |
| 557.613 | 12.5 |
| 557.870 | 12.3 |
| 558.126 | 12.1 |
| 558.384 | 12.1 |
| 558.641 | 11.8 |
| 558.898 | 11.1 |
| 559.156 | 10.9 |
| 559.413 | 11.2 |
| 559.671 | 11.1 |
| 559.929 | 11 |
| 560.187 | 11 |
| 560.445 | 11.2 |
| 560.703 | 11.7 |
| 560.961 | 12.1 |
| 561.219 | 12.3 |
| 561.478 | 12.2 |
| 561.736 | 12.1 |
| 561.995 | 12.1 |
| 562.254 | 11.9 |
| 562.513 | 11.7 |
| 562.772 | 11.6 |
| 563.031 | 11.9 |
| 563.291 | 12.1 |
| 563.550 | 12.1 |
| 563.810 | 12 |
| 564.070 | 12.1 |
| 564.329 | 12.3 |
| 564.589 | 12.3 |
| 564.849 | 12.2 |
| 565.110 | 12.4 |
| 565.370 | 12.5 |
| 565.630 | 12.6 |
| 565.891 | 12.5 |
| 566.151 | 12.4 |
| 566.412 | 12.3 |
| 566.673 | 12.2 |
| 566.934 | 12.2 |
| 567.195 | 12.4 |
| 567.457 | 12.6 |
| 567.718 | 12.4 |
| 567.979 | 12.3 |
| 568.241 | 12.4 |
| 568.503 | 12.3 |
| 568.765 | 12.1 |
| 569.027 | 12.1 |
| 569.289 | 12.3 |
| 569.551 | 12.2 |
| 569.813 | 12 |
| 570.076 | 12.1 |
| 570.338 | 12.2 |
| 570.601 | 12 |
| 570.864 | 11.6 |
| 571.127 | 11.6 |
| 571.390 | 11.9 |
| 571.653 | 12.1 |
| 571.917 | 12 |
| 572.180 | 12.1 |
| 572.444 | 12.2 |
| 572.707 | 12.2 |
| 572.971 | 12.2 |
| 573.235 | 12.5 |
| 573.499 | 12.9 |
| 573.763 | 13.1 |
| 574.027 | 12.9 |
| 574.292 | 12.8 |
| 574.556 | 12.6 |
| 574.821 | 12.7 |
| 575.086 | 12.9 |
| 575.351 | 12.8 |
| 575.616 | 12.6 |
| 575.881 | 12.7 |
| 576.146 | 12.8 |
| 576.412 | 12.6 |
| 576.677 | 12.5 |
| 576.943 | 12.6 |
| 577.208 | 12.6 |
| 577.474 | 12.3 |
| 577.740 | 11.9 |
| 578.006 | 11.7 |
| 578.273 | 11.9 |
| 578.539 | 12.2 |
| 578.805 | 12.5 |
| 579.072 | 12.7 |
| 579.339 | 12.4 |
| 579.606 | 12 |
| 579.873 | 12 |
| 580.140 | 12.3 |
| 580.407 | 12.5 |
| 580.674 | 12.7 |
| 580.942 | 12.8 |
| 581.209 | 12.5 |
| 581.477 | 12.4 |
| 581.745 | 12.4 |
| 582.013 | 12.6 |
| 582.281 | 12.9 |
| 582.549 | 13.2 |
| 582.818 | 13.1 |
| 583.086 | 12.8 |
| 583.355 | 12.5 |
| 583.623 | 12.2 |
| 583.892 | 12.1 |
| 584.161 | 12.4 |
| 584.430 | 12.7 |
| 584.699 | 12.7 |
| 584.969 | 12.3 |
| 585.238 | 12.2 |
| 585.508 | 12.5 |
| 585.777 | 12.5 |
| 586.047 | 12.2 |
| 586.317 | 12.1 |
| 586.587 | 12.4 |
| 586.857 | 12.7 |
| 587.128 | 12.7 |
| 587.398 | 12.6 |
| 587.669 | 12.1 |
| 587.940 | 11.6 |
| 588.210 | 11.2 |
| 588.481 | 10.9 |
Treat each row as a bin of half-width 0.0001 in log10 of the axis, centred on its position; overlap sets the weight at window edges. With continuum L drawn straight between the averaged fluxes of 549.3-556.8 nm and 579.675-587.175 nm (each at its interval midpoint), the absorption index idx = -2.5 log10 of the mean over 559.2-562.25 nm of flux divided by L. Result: 0.05 mag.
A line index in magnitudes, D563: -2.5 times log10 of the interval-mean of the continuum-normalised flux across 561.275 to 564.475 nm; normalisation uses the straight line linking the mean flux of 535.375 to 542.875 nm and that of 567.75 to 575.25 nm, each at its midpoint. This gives 0.018 mag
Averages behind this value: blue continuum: 12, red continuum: 12.3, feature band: 12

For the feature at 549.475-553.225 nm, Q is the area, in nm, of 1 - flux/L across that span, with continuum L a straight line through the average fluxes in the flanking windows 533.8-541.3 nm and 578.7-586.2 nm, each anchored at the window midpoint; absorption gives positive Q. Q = 0.02 nm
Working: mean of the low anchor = 12.1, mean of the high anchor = 12.5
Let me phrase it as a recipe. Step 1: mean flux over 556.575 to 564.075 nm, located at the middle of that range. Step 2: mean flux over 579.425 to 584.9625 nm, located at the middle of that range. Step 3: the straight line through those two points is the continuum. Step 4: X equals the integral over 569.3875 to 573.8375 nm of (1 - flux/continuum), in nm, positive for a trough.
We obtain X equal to 0.012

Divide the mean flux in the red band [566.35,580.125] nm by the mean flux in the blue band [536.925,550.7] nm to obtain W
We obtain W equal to 1.04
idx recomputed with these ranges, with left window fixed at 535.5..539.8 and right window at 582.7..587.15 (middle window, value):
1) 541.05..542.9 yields 0.03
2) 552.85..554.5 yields 0.02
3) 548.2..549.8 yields 0.02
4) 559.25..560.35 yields 0.11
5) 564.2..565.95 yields -0.01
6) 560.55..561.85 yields 0.02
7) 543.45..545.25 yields -0.02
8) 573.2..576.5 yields -0.03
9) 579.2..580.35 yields 0.02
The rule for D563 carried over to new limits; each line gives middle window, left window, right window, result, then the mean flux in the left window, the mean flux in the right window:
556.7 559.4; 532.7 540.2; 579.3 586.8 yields 0.027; 12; 12.5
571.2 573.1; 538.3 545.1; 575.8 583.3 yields 0.026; 11.9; 12.5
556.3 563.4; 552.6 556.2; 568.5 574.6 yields 0.032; 12.1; 12.2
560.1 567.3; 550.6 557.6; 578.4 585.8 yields 0.020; 12.2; 12.5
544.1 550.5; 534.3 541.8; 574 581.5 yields 0.020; 12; 12.5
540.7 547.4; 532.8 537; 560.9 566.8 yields 0.021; 12.2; 12.2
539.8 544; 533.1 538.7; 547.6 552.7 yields 0.018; 12.2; 12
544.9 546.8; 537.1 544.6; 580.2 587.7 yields 0.023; 11.9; 12.5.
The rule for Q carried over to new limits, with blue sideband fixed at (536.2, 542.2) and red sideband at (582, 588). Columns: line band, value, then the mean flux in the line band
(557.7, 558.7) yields -0.002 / 12.1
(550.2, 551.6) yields 0.026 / 11.8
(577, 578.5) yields 0.033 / 12.1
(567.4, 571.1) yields 0.029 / 12.2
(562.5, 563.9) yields 0.029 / 11.9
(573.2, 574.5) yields -0.056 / 12.9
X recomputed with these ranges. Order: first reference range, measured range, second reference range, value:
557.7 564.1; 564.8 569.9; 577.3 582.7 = -0.15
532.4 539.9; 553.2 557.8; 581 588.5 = 0.00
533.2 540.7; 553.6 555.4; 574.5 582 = 0.01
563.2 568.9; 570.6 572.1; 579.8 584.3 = 0.06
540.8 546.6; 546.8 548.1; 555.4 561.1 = -0.01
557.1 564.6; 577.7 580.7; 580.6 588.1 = 0.03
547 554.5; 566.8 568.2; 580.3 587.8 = -0.01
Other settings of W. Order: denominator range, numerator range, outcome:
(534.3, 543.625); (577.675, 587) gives 1.03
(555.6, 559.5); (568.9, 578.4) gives 1.03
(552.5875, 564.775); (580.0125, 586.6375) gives 1.05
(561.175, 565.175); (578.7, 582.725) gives 1.04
